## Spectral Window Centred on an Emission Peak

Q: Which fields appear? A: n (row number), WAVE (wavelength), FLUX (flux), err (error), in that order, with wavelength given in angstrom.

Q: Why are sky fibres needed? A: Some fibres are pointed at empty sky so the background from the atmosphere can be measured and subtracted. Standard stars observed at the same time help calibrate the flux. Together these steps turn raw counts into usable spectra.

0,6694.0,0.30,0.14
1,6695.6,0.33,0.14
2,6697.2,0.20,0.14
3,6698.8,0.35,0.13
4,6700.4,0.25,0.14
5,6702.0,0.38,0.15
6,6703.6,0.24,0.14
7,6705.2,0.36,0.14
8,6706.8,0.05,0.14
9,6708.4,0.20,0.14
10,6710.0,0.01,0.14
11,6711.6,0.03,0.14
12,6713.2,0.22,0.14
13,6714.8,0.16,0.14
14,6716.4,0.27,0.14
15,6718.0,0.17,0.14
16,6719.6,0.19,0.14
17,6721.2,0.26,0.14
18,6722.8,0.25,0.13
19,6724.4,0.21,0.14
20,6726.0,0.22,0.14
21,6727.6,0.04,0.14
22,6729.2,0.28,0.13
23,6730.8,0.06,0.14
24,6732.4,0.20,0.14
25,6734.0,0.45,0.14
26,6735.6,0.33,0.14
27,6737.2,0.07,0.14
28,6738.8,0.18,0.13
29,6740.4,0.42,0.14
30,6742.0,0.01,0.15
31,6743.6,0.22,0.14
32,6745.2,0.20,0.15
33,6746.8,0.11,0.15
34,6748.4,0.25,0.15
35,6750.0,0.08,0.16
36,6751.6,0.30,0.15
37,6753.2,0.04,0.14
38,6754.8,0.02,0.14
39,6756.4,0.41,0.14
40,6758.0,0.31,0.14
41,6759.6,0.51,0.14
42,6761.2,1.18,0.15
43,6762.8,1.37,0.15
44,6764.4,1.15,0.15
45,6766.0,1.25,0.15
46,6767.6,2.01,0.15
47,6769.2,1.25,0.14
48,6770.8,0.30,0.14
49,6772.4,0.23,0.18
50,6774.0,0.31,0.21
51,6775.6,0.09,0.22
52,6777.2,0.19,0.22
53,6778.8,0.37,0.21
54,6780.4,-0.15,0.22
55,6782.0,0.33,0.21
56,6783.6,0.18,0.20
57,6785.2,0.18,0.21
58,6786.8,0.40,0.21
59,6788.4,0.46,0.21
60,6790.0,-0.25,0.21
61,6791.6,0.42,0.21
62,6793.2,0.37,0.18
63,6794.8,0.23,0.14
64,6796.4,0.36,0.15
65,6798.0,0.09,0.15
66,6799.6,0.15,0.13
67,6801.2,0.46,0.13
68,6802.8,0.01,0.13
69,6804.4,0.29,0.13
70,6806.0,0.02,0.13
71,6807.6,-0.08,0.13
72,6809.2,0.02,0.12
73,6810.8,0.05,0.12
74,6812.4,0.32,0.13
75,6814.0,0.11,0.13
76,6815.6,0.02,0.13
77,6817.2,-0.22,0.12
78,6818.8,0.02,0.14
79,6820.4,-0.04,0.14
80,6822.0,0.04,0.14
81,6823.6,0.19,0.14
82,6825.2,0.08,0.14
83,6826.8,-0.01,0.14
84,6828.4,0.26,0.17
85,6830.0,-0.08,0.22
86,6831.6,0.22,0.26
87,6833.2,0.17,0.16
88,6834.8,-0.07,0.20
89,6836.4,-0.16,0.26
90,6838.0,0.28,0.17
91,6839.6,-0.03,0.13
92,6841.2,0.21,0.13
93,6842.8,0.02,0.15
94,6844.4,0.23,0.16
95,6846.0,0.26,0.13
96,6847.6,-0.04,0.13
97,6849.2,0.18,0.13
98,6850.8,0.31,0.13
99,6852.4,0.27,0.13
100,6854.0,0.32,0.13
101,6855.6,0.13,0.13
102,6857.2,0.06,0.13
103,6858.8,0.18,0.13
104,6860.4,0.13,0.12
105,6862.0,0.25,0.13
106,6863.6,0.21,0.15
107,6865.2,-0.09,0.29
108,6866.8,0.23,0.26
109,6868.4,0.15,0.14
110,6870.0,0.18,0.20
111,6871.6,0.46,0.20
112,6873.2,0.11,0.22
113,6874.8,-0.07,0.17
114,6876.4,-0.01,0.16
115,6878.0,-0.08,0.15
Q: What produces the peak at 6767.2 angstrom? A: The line [O II]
